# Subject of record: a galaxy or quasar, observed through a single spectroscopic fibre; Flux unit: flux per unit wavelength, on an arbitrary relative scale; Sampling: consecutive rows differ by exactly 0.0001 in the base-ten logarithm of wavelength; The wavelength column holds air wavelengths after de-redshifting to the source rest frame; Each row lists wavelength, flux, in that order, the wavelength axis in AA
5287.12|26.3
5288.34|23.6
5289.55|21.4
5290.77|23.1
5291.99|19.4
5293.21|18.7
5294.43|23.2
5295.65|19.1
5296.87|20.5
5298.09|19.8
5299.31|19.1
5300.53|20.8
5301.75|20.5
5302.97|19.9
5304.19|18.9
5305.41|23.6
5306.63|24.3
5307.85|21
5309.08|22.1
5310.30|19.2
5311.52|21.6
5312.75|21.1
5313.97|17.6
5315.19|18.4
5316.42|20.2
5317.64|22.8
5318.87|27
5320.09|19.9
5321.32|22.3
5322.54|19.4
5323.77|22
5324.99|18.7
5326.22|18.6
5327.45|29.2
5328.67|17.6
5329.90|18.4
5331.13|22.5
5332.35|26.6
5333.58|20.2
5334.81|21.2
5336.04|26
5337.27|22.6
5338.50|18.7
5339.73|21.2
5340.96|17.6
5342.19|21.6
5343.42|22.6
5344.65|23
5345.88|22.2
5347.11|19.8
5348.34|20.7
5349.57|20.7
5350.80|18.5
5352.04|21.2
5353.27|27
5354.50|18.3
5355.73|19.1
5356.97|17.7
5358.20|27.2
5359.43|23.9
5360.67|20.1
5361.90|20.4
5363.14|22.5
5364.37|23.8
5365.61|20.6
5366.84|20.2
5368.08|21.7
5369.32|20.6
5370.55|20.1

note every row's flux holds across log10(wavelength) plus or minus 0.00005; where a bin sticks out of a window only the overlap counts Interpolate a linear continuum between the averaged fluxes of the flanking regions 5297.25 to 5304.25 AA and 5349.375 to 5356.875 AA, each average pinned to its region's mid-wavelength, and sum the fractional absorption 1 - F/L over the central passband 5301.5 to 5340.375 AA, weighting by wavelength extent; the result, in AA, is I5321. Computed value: -2.3 AA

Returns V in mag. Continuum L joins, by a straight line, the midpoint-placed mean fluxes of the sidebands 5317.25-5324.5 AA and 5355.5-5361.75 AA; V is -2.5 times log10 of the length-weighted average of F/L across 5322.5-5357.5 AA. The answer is 0.04 mag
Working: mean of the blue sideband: 22.2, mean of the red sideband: 21.7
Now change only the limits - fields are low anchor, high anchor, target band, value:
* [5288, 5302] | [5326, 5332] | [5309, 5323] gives 0.02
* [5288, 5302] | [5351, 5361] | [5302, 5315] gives 0.00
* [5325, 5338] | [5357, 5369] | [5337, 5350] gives 0.06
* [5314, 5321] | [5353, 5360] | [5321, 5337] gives -0.01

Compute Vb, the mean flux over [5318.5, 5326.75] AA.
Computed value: 21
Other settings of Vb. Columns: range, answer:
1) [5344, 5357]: 20.9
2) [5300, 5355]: 21.3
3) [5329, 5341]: 21.6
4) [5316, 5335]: 21.7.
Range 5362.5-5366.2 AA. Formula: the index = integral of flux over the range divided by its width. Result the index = 22.3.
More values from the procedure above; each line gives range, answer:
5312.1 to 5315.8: 19.1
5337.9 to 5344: 20.3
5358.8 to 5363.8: 21.8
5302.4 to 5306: 20.8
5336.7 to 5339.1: 20.6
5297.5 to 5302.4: 20.1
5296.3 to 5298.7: 20.1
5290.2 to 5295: 21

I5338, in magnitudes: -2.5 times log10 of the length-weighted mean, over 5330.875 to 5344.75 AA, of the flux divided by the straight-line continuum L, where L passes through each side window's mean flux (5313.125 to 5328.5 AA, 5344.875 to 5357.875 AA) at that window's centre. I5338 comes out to -0.05 mag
